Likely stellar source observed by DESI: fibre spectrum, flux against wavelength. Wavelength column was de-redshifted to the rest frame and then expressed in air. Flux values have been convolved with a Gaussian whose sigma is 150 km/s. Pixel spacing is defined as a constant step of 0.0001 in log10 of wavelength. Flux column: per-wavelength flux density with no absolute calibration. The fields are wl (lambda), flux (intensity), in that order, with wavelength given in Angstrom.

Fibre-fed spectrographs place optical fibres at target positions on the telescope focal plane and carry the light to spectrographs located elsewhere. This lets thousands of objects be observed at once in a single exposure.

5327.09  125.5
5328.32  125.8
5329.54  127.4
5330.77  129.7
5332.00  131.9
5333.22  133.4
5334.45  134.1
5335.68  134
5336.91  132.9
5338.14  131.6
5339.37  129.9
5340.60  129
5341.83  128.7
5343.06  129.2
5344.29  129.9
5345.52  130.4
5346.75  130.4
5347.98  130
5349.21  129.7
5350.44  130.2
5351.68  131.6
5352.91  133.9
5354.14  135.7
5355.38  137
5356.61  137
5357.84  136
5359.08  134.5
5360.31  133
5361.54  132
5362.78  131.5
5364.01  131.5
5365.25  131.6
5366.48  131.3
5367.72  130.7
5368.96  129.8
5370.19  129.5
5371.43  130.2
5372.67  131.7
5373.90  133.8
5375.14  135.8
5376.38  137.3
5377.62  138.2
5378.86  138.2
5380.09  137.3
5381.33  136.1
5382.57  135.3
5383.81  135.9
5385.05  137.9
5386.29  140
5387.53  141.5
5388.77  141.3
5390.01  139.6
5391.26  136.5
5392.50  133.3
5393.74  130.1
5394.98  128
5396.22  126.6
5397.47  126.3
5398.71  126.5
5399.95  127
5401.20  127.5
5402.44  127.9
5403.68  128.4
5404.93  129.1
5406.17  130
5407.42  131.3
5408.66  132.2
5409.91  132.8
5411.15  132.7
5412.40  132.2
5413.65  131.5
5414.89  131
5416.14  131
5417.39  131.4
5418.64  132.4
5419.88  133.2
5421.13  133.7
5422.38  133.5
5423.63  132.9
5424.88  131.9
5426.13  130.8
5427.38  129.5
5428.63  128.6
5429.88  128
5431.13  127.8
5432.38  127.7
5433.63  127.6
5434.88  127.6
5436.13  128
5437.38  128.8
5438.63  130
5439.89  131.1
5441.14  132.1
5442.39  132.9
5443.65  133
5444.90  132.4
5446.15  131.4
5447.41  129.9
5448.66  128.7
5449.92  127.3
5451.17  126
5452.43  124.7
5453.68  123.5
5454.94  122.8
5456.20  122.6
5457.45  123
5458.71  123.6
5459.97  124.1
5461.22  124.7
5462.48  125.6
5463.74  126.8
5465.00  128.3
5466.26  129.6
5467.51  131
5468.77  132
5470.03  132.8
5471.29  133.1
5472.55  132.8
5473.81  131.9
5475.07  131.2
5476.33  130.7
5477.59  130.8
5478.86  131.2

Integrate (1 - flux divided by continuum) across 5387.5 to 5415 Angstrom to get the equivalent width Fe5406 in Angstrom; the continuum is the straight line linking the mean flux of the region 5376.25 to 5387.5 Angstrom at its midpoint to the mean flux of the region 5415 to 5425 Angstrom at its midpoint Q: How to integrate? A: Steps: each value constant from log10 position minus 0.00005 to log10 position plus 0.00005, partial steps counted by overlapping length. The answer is 0.8 Angstrom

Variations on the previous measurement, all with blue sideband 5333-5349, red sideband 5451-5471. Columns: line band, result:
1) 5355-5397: -1.5 Angstrom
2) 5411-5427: -0.5 Angstrom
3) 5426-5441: -0.2 Angstrom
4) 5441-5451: -0.3 Angstrom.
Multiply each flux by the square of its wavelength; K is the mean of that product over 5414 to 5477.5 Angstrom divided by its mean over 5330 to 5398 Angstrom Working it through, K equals 1.0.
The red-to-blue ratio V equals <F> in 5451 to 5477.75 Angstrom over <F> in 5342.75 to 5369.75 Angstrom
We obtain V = 0.97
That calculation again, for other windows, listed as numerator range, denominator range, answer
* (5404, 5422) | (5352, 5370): 0.99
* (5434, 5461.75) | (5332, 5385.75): 0.96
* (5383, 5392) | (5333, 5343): 1.06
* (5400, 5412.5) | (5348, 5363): 0.98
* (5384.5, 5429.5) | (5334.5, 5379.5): 1.00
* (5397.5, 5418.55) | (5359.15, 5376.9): 0.98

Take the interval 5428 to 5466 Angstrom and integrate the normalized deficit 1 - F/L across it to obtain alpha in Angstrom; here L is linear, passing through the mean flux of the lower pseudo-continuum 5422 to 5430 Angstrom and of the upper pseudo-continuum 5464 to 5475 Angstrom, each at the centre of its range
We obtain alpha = 0.99 Angstrom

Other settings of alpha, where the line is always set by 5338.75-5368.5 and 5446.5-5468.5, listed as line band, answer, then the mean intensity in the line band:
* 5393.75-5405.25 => 0.2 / 128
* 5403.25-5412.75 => -0.2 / 131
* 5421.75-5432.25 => -0.2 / 130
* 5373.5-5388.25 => -0.8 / 137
